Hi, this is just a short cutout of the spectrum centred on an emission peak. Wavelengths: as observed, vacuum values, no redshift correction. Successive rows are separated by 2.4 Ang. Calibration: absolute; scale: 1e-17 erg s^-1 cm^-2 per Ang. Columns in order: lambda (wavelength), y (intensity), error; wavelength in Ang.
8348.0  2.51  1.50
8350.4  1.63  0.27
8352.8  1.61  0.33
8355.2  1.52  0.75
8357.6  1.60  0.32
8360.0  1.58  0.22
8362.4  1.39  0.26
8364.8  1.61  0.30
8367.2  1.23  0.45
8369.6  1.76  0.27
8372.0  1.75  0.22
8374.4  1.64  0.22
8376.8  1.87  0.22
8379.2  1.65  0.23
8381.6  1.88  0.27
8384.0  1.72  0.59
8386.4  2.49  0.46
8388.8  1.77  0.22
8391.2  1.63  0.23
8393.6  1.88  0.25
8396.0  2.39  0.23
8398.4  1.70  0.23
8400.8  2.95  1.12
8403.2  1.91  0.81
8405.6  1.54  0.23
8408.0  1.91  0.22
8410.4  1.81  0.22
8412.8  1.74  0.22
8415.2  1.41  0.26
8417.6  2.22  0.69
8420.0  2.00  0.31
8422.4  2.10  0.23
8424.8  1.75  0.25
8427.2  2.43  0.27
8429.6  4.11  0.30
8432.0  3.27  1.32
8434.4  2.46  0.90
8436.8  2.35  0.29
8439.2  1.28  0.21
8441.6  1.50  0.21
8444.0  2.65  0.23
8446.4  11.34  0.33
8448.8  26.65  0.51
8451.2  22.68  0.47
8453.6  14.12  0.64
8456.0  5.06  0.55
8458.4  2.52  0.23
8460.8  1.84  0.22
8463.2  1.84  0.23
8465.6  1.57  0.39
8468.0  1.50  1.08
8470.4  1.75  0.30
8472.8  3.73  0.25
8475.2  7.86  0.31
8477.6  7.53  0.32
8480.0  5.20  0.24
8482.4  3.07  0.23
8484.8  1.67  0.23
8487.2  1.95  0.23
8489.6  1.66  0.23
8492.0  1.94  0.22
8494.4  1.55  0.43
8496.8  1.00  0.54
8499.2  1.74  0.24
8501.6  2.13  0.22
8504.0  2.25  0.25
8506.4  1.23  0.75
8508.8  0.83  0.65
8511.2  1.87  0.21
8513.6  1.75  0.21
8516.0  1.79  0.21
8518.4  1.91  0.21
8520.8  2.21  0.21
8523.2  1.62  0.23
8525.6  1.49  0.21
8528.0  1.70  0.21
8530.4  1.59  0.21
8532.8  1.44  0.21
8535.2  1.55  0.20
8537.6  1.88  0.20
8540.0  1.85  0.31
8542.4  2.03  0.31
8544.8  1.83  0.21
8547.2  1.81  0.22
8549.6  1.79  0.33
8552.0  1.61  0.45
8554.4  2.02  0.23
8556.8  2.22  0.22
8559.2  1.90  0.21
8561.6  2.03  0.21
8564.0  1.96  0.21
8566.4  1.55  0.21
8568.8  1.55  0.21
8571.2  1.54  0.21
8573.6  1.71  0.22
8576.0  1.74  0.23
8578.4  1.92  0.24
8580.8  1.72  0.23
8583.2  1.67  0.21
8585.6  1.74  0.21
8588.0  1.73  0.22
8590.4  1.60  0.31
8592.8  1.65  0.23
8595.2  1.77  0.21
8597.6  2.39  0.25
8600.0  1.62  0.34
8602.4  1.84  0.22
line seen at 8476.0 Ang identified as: [N II] 6583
